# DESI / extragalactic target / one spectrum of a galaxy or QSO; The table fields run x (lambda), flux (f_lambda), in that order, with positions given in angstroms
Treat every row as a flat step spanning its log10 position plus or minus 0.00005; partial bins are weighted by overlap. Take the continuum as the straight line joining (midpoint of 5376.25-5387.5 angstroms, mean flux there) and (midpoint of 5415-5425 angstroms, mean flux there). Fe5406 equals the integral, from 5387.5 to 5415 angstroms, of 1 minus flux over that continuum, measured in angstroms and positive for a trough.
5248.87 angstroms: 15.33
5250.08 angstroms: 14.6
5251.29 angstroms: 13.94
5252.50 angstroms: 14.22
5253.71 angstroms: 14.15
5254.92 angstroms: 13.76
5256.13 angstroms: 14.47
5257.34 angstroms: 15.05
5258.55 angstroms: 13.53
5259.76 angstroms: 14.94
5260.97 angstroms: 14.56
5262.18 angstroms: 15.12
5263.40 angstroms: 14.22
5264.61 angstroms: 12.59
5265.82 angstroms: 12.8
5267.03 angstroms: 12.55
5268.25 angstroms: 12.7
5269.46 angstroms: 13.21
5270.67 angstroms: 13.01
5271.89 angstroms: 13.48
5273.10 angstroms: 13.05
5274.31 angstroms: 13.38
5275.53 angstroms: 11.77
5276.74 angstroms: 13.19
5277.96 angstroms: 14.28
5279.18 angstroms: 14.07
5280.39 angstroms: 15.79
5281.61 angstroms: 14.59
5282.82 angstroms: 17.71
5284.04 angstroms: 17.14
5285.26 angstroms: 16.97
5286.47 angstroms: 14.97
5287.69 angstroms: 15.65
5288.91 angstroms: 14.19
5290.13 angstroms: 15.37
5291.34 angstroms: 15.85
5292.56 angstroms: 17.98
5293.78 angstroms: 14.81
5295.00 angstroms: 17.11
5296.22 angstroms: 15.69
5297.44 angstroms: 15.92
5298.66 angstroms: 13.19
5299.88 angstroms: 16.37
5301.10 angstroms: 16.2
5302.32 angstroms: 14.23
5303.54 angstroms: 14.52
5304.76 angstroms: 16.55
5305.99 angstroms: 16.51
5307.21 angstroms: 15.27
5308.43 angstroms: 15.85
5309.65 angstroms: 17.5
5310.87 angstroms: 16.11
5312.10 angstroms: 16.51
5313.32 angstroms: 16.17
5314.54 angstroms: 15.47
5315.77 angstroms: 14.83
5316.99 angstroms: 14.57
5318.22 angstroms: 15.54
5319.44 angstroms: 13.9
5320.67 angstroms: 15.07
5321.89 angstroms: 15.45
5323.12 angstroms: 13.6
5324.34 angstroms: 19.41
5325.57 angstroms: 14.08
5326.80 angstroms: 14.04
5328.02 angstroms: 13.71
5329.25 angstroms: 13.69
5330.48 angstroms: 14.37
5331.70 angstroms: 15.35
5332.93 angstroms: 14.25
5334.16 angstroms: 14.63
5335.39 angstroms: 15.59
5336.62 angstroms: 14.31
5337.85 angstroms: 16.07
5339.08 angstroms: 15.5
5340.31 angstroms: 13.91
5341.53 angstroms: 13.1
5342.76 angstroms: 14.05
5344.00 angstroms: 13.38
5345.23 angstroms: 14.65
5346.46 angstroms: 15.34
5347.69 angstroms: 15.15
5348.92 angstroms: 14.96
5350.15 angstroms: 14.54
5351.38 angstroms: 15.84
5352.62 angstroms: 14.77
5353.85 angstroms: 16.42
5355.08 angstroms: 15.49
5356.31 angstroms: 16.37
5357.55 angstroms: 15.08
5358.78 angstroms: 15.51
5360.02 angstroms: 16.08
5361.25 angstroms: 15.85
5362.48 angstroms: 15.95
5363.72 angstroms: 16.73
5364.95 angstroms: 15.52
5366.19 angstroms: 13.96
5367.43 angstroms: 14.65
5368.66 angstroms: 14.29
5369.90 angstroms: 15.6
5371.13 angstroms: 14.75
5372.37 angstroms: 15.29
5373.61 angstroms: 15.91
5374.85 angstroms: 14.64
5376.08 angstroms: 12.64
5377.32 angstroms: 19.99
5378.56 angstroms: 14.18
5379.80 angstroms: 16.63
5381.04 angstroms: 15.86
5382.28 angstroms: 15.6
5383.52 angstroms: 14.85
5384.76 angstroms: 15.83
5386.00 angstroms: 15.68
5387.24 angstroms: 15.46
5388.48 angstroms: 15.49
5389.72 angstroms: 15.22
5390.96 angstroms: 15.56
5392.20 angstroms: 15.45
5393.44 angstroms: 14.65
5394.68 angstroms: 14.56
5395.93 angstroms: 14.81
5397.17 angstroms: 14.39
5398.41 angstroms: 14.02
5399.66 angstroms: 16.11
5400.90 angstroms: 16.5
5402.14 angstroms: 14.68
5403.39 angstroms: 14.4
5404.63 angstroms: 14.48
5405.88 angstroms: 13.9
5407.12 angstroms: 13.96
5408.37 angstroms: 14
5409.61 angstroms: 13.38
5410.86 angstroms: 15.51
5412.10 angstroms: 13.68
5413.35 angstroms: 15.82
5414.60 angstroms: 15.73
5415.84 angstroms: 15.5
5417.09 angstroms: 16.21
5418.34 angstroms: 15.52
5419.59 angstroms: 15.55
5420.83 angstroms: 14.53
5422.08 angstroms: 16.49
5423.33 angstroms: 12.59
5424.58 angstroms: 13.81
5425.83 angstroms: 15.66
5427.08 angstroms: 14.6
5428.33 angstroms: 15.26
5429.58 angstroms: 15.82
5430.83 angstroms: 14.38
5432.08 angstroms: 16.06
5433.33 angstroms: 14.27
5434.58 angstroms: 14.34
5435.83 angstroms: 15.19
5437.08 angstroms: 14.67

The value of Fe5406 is 1.13 angstroms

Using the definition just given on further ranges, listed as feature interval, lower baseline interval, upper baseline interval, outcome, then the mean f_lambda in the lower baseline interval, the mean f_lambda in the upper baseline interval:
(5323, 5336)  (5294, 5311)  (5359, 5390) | 0.7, 15.8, 15.5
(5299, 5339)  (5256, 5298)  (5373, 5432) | -1.4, 14.6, 15.1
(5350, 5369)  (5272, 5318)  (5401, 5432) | -0.5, 15.4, 14.9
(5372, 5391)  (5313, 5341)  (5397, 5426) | -0.9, 14.9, 14.8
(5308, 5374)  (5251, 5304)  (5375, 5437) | -1.4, 14.6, 15.1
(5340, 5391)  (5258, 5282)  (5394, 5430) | -2.8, 13.6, 14.9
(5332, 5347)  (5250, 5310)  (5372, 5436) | 0.3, 14.8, 15.1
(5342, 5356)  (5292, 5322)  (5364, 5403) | 0.4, 15.7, 15.3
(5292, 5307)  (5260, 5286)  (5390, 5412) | -1.6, 14.1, 14.7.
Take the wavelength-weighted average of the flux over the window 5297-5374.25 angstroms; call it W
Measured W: 15.2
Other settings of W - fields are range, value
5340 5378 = 15.2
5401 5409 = 14.4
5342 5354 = 14.8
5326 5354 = 14.6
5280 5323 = 15.7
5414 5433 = 15.2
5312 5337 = 15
